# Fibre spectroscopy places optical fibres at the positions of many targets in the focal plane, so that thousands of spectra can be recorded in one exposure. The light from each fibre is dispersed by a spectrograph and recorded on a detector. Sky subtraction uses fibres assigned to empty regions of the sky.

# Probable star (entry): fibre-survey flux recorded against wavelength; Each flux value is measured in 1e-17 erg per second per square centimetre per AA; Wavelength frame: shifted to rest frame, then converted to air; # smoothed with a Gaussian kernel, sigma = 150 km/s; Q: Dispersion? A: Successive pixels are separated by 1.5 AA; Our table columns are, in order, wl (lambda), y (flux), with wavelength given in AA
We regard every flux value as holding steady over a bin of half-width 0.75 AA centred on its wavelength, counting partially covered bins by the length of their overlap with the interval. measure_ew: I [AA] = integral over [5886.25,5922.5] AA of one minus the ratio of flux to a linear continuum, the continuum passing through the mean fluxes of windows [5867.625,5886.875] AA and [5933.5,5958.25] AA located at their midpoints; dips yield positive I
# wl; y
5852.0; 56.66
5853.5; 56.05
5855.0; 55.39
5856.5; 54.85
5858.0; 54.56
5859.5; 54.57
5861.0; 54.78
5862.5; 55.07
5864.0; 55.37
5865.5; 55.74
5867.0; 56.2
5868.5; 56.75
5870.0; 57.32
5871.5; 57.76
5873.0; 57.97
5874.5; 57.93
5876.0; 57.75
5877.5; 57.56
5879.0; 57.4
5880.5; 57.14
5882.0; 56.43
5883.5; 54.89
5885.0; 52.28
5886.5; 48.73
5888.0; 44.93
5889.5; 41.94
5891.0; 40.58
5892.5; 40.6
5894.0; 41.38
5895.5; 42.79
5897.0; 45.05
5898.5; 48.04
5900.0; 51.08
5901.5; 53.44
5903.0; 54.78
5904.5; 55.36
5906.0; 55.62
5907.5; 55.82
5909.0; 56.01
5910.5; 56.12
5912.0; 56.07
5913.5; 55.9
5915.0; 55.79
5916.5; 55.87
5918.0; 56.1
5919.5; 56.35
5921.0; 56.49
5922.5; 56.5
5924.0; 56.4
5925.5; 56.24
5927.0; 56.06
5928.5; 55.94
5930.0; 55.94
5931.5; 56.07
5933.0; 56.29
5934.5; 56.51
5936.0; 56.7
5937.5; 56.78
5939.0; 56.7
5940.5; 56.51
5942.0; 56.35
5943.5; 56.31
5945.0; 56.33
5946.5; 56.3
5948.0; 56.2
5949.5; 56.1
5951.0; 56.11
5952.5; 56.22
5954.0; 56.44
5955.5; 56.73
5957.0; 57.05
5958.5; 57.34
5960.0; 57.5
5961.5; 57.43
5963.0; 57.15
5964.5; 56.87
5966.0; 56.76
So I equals 3.34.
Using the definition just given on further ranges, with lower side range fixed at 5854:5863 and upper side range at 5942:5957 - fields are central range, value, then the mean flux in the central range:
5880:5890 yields 0.8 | 51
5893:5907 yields 1.5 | 49.7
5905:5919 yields 0.0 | 55.9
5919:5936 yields -0.1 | 56.3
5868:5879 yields -0.5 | 57.6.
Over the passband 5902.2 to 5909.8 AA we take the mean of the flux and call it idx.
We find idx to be 55.5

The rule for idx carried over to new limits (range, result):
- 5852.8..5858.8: 55.2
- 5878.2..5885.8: 55.6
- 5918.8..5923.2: 56.4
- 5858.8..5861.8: 54.7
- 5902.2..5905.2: 55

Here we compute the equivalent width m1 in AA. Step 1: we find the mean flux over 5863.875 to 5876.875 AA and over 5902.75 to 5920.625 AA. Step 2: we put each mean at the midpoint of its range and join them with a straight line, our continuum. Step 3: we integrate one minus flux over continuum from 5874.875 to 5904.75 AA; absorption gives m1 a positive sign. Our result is 3.4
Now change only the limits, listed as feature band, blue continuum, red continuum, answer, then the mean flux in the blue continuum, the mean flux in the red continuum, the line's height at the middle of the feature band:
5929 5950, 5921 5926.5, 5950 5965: 0.09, 56.4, 56.9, 56.6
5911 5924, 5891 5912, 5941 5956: -0.94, 50.3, 56.3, 52.4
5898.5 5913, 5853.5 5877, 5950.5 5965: 0.49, 56.1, 56.9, 56.5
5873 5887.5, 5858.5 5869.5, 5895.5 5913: -0.27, 55.5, 53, 54.5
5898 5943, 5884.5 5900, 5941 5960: -4.68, 44.8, 56.5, 50.5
